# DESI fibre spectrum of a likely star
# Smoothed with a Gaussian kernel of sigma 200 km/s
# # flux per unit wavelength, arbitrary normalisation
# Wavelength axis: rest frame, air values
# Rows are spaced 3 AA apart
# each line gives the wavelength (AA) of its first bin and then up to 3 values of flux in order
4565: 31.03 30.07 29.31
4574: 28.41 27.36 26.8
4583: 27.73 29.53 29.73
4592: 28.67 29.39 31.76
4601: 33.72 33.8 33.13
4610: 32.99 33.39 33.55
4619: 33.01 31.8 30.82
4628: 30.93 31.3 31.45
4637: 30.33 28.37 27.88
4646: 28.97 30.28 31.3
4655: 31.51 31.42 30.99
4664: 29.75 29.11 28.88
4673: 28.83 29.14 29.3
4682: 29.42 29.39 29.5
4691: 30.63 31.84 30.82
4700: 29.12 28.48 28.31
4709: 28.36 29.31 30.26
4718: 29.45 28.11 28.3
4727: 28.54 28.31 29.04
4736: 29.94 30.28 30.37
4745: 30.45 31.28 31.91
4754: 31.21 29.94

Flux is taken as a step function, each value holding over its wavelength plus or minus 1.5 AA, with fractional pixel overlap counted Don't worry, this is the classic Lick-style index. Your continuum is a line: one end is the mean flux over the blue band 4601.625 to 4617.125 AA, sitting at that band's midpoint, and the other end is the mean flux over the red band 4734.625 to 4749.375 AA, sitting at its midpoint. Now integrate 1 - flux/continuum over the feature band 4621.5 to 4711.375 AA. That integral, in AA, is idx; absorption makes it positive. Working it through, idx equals 6.19 AA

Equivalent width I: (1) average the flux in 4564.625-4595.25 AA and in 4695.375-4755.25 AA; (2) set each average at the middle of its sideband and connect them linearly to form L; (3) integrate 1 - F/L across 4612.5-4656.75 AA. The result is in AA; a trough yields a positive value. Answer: -2.8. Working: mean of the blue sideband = 28.8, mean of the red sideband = 29.6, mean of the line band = 30.9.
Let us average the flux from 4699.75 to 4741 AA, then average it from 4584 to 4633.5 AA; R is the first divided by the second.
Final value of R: 0.9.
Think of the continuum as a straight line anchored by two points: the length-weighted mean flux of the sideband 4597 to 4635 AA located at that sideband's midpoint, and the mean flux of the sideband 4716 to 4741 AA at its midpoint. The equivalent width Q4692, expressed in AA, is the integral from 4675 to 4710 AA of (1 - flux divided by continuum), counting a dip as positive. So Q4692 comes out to 0.69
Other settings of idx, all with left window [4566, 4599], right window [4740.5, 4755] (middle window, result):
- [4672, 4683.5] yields 0.4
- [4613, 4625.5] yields -1.3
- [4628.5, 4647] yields -0.1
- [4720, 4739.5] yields 1.2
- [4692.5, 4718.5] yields 0.8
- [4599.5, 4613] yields -1.9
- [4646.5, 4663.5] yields -0.6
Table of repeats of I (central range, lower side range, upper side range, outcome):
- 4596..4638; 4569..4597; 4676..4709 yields -4.9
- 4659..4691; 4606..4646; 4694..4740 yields 0.7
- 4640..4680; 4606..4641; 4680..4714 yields 1.2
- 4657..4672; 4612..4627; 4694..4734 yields 0.4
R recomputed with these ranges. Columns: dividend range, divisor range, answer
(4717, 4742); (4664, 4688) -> 1.00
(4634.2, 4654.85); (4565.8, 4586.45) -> 1.04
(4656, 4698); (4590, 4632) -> 0.94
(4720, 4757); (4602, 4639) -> 0.93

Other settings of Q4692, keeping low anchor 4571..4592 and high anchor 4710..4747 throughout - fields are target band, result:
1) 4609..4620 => -1.8 AA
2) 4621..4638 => -1.4 AA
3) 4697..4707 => 0.1 AA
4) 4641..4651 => -0.1 AA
